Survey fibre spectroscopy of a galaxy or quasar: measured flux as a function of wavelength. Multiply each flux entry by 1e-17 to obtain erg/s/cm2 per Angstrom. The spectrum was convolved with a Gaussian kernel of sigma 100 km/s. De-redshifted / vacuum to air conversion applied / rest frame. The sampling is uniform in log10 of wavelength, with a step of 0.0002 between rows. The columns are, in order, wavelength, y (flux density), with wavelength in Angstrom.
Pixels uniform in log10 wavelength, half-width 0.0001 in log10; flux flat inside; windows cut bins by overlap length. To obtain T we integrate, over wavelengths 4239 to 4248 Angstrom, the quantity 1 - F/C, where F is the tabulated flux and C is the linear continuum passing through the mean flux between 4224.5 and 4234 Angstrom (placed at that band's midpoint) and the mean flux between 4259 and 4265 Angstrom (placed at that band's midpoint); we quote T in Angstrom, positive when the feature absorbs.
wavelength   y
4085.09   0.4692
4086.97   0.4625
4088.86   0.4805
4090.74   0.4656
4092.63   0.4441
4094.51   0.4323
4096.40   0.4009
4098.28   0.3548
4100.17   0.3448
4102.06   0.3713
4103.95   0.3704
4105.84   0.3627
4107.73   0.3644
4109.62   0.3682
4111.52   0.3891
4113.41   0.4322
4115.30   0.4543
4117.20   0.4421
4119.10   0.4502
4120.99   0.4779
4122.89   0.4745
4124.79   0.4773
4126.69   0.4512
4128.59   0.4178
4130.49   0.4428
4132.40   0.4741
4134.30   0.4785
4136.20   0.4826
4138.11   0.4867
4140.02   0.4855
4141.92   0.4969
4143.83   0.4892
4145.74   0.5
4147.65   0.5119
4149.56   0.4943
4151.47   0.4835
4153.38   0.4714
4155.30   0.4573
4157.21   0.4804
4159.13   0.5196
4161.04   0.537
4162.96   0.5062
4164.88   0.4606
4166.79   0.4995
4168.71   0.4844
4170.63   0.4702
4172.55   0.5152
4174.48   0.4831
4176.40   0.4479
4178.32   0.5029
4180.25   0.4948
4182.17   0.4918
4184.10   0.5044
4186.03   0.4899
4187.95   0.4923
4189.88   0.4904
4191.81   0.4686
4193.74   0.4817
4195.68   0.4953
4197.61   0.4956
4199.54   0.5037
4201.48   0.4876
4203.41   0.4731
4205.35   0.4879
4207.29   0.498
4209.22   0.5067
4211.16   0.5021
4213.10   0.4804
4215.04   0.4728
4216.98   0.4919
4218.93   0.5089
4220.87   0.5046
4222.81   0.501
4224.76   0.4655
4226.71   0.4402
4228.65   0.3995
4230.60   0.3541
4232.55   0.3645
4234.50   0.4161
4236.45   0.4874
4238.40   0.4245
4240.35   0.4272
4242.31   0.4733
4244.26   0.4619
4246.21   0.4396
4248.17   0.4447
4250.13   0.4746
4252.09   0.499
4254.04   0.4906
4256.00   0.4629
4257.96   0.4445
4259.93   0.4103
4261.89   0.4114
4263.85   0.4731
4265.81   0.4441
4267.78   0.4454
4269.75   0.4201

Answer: -0.7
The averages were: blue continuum 0.401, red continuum 0.433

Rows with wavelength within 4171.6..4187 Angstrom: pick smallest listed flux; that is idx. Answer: 0.4479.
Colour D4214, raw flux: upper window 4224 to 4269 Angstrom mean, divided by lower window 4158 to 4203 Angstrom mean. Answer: 0.90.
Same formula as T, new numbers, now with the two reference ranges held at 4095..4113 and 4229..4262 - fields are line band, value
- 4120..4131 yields -2.1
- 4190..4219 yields -4.7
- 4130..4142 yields -2.8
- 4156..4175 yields -4.4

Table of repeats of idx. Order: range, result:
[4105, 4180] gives 0.3627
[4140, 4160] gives 0.4573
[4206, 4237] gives 0.3541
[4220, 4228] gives 0.4402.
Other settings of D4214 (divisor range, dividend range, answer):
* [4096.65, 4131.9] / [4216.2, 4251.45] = 1.08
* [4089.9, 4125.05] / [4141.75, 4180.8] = 1.19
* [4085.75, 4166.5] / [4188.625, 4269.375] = 1.03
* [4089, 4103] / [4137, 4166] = 1.21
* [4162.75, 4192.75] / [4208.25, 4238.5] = 0.94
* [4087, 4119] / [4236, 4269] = 1.11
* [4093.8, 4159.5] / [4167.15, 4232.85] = 1.08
